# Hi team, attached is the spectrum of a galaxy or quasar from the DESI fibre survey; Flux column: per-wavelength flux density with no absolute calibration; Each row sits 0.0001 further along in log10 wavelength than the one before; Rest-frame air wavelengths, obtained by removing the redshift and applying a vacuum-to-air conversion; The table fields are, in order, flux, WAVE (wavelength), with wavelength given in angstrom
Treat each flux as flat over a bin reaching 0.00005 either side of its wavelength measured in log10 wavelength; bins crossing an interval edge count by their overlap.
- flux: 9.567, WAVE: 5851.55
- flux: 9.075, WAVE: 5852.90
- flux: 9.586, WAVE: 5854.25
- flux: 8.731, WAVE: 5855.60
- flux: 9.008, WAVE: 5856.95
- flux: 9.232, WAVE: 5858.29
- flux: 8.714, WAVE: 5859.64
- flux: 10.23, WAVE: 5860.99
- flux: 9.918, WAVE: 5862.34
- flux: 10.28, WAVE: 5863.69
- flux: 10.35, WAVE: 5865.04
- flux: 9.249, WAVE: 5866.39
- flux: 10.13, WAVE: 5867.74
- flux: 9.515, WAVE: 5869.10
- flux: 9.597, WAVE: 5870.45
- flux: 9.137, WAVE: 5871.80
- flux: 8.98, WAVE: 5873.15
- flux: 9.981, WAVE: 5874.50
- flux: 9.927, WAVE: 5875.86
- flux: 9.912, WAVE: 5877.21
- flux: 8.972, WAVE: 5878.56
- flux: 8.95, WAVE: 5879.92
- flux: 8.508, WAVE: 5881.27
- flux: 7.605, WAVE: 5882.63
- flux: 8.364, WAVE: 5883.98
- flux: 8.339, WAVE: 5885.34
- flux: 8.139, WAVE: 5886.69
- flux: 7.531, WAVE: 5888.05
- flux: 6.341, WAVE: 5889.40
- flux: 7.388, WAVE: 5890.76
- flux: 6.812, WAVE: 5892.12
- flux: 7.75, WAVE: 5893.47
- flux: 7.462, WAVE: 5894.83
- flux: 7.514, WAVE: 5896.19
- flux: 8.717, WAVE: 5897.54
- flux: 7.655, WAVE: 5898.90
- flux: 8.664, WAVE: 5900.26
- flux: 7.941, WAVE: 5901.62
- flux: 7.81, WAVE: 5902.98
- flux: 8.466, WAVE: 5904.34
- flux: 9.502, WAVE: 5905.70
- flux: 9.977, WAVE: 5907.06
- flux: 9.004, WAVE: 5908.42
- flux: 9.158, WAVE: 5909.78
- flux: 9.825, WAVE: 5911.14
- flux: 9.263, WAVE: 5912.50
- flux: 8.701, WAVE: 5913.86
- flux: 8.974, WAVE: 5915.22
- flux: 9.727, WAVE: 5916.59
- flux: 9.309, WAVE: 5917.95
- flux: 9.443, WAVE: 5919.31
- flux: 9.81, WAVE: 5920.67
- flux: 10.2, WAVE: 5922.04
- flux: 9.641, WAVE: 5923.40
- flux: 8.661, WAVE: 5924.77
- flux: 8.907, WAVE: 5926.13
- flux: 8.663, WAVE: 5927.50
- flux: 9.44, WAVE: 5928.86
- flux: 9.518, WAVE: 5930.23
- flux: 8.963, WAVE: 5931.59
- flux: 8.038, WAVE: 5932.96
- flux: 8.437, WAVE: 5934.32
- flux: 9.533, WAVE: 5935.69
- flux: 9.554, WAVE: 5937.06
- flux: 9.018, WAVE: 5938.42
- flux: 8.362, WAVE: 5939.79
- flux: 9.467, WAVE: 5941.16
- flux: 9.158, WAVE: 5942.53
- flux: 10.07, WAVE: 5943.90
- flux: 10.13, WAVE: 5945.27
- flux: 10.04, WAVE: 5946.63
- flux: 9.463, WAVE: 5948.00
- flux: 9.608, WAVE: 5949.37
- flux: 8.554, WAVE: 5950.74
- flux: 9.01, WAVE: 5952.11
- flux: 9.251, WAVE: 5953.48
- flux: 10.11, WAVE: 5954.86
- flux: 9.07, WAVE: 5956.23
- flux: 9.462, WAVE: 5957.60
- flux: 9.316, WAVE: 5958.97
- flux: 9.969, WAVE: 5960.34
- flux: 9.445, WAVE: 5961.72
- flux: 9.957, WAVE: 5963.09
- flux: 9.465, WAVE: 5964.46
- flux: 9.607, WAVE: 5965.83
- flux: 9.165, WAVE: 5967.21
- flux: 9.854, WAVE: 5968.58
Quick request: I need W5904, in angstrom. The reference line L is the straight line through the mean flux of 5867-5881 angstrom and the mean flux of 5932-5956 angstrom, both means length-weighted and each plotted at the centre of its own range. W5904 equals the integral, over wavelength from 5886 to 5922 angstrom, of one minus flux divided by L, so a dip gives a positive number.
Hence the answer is 3.3 angstrom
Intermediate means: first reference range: 9.48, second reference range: 9.27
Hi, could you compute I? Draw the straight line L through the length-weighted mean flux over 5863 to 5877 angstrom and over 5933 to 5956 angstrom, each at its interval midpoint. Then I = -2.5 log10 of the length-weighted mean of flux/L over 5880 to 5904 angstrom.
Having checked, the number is 0.22 mag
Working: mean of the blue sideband 9.72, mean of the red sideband 9.32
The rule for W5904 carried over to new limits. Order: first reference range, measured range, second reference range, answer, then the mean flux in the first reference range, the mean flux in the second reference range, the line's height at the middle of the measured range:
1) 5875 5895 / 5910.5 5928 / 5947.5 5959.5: -1.2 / 8.16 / 9.31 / 8.74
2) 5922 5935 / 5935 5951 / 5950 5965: -0.4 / 8.99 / 9.42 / 9.21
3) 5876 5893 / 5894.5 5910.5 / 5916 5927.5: 0.4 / 8.13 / 9.41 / 8.75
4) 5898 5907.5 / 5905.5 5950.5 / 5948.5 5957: -2.1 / 8.54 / 9.27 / 8.91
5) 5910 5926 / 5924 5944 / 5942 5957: 0.9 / 9.39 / 9.5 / 9.45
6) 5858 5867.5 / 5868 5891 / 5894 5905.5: 0.8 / 9.75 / 8.08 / 9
